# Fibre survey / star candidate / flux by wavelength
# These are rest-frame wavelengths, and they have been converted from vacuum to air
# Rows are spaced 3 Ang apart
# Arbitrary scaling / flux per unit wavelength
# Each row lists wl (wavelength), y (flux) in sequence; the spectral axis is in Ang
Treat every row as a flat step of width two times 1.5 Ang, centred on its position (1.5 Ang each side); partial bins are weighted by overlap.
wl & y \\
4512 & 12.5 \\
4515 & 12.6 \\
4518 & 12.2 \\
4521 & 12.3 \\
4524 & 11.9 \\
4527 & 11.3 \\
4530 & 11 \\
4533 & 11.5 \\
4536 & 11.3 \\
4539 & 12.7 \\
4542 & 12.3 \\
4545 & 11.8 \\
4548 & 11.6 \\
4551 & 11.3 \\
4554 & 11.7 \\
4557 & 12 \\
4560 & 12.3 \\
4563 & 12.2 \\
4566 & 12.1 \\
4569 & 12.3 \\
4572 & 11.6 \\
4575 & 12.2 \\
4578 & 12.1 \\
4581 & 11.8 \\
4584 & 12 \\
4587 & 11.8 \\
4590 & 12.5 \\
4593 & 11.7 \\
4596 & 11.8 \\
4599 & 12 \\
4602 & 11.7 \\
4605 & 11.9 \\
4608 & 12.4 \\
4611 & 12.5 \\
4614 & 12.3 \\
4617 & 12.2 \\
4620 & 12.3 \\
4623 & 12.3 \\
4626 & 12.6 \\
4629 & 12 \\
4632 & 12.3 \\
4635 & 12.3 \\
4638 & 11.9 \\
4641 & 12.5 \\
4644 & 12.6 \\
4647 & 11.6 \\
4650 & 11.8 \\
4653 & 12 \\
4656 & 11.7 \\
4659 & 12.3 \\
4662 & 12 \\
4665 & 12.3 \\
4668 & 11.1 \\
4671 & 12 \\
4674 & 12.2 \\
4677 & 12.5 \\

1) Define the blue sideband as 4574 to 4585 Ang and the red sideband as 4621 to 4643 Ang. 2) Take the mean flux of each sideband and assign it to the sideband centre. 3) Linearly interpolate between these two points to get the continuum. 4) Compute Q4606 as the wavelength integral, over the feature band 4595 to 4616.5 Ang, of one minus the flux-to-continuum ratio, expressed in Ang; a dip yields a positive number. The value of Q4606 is 0.1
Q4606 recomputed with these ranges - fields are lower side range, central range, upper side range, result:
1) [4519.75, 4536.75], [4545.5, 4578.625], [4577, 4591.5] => -0.26 Ang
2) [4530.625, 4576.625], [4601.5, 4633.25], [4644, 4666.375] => -0.74 Ang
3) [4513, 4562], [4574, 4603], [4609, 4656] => 0.21 Ang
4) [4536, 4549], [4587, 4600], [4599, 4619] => 0.16 Ang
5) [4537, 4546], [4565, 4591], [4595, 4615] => 0.25 Ang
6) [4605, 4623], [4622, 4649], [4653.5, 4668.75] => -0.21 Ang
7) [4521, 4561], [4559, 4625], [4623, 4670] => -1.01 Ang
